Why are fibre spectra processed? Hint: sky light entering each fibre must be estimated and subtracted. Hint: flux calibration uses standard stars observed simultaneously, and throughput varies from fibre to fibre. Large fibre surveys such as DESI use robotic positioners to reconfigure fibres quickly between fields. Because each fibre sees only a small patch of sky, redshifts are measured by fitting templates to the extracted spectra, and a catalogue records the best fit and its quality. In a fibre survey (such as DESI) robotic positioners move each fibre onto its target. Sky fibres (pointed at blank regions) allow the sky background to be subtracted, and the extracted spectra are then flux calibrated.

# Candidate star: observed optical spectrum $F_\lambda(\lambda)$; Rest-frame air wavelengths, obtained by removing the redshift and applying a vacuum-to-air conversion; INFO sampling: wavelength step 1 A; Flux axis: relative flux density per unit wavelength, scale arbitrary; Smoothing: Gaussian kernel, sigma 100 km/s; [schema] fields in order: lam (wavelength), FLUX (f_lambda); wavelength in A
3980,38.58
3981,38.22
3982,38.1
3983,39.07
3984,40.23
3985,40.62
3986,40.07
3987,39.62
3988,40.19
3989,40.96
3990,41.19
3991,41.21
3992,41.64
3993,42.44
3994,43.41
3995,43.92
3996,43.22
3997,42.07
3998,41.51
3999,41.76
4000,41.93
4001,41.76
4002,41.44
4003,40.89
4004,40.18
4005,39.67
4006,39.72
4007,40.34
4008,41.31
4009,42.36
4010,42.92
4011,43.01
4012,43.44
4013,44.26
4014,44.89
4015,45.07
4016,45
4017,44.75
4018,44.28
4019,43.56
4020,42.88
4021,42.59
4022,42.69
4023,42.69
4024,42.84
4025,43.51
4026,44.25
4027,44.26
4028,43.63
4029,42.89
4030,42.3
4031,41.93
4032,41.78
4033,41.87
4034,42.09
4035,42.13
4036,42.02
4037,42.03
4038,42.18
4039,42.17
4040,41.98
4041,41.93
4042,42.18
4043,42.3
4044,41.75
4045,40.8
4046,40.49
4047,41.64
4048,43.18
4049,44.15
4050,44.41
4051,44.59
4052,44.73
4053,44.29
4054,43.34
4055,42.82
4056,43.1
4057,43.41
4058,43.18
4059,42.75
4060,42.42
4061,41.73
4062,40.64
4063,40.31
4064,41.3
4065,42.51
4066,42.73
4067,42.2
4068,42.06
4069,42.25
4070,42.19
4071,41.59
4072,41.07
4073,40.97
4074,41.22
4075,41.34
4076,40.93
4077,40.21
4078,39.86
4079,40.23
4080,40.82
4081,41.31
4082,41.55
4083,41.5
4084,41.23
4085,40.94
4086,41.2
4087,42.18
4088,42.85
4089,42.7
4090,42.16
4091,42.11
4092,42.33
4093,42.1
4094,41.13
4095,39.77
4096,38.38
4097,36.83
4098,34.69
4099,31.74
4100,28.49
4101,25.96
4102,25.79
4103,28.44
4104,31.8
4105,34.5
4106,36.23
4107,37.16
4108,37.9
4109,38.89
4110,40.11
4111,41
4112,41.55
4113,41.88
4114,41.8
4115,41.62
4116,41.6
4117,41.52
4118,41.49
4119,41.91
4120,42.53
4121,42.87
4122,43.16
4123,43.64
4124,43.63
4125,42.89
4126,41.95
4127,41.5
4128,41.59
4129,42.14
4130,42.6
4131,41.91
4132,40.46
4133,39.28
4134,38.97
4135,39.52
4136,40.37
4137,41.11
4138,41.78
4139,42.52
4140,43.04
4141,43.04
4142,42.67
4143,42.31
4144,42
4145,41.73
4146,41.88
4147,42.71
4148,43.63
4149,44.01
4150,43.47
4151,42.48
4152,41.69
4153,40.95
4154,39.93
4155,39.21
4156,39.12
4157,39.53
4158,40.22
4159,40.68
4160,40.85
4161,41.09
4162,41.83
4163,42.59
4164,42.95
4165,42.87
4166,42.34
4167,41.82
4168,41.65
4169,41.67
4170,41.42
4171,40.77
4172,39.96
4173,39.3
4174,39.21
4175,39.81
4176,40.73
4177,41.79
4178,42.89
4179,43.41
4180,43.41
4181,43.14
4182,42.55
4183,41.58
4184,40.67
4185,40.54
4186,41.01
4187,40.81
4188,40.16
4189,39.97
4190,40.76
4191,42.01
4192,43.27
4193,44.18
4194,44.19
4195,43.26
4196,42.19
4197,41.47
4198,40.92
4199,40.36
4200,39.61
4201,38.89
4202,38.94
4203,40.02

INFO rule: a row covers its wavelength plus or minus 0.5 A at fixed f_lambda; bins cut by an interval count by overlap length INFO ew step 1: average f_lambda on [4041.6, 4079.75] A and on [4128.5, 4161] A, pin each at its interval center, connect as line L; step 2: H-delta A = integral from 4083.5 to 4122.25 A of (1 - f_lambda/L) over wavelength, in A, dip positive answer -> 2.85 A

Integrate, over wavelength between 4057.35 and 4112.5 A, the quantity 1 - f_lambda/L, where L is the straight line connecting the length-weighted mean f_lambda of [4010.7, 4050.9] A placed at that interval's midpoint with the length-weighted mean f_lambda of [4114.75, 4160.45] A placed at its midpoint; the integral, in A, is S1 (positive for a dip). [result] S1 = 3.7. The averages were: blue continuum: 42.9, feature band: 39.4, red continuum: 41.7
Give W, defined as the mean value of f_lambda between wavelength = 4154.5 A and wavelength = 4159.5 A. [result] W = 39.8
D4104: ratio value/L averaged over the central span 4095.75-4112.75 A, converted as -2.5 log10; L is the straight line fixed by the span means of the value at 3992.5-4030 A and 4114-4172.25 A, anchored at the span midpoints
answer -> 0.21 mag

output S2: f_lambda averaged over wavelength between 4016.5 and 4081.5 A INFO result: 42.3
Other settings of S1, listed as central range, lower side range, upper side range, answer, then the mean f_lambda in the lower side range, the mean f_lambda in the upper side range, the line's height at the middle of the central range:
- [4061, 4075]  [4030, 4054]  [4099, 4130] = -0.2 A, 42.5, 38.8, 41.2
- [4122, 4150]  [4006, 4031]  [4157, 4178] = -0.3 A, 43.2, 41.2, 41.6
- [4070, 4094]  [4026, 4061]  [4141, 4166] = 0.5 A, 42.7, 41.7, 42.3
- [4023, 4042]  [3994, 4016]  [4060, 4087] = -0.3 A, 42.3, 41.3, 41.9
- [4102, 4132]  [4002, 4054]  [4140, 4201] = 1.4 A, 42.7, 41.6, 42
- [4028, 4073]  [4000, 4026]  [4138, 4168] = 0.1 A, 42.7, 41.8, 42.4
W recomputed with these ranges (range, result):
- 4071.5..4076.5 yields 41.1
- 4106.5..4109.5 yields 38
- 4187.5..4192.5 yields 41.2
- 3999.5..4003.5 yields 41.5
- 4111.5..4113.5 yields 41.7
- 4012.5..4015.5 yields 44.7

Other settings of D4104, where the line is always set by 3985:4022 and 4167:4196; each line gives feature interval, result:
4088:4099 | 0.051 mag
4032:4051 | -0.004 mag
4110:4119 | 0.008 mag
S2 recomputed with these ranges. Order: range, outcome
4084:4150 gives 40.1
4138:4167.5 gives 41.8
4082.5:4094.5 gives 41.9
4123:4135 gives 41.5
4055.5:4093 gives 41.7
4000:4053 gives 42.6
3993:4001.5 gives 42.4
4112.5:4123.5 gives 42.2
